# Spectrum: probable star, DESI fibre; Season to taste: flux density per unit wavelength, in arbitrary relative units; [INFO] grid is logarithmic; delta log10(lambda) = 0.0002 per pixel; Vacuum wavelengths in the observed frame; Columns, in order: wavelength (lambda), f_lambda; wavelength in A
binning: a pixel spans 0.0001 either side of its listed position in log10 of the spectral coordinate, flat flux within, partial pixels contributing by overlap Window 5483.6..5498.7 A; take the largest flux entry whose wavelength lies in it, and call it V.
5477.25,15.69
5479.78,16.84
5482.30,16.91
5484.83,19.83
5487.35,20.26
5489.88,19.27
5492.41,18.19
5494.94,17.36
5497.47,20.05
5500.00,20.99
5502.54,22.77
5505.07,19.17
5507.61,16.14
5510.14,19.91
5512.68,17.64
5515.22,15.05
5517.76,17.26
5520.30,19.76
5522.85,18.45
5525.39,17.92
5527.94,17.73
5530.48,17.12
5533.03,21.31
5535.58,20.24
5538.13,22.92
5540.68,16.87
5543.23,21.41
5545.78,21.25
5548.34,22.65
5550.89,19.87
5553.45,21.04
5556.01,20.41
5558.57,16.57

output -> 20.26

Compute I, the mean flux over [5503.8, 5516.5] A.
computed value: 17.6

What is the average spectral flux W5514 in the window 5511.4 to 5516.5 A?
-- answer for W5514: 16.3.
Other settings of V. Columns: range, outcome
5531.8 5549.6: 22.92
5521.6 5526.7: 18.45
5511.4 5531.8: 19.76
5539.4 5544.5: 21.41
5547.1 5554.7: 22.65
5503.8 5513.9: 19.91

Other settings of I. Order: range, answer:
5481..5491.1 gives 19.1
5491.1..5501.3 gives 19.1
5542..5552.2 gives 21.3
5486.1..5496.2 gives 18.8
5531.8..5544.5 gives 20.5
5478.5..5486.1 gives 17.9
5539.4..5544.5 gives 19.2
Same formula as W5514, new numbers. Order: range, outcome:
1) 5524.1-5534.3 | 18.5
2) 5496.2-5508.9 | 19.8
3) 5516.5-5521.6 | 18.5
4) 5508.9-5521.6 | 17.9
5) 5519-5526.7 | 18.7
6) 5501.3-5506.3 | 21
